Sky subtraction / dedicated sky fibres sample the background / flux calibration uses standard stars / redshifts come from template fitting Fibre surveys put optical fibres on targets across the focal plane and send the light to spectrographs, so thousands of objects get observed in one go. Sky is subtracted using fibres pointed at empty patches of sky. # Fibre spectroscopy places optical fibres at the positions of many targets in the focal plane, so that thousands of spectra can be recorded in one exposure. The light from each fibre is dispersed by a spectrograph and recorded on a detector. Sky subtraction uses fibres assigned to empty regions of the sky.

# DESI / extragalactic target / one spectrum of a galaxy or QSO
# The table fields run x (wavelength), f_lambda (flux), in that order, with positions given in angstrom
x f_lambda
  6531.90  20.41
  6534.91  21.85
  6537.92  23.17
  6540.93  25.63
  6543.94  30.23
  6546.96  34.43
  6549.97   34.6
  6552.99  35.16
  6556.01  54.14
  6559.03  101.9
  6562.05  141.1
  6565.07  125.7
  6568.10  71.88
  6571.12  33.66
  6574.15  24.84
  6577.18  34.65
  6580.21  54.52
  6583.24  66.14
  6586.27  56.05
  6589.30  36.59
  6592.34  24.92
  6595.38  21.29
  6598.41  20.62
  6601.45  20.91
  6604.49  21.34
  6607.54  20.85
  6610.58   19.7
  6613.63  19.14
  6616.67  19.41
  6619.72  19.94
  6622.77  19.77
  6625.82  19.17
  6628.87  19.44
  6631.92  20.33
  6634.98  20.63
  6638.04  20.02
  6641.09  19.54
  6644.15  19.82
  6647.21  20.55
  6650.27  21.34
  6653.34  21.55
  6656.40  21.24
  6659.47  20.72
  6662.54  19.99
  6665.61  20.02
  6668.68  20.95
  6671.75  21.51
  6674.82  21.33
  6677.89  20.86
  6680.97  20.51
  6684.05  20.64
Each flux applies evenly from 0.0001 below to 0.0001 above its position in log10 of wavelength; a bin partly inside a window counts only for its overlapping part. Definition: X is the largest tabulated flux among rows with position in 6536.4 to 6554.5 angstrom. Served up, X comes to 35.16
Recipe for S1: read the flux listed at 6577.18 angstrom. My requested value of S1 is 34.65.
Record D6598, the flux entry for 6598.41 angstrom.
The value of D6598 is 20.62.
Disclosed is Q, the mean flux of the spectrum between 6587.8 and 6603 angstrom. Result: 24.8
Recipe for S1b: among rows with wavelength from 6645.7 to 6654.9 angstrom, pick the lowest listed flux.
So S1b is 20.55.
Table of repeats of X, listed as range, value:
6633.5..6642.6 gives 20.63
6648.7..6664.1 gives 21.55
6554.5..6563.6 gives 141.1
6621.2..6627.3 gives 19.77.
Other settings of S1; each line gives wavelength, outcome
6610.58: 19.7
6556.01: 54.14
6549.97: 34.6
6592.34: 24.92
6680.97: 20.51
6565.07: 125.7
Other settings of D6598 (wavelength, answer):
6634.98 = 20.63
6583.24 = 66.14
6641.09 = 19.54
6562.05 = 141.1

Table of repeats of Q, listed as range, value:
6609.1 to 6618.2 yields 19.4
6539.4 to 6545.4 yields 27.9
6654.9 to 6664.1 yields 20.6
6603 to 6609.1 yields 21.1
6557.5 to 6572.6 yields 94.9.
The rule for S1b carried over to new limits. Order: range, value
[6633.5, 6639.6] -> 20.02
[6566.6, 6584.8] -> 24.84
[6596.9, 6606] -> 20.62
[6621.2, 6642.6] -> 19.17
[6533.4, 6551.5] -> 21.85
